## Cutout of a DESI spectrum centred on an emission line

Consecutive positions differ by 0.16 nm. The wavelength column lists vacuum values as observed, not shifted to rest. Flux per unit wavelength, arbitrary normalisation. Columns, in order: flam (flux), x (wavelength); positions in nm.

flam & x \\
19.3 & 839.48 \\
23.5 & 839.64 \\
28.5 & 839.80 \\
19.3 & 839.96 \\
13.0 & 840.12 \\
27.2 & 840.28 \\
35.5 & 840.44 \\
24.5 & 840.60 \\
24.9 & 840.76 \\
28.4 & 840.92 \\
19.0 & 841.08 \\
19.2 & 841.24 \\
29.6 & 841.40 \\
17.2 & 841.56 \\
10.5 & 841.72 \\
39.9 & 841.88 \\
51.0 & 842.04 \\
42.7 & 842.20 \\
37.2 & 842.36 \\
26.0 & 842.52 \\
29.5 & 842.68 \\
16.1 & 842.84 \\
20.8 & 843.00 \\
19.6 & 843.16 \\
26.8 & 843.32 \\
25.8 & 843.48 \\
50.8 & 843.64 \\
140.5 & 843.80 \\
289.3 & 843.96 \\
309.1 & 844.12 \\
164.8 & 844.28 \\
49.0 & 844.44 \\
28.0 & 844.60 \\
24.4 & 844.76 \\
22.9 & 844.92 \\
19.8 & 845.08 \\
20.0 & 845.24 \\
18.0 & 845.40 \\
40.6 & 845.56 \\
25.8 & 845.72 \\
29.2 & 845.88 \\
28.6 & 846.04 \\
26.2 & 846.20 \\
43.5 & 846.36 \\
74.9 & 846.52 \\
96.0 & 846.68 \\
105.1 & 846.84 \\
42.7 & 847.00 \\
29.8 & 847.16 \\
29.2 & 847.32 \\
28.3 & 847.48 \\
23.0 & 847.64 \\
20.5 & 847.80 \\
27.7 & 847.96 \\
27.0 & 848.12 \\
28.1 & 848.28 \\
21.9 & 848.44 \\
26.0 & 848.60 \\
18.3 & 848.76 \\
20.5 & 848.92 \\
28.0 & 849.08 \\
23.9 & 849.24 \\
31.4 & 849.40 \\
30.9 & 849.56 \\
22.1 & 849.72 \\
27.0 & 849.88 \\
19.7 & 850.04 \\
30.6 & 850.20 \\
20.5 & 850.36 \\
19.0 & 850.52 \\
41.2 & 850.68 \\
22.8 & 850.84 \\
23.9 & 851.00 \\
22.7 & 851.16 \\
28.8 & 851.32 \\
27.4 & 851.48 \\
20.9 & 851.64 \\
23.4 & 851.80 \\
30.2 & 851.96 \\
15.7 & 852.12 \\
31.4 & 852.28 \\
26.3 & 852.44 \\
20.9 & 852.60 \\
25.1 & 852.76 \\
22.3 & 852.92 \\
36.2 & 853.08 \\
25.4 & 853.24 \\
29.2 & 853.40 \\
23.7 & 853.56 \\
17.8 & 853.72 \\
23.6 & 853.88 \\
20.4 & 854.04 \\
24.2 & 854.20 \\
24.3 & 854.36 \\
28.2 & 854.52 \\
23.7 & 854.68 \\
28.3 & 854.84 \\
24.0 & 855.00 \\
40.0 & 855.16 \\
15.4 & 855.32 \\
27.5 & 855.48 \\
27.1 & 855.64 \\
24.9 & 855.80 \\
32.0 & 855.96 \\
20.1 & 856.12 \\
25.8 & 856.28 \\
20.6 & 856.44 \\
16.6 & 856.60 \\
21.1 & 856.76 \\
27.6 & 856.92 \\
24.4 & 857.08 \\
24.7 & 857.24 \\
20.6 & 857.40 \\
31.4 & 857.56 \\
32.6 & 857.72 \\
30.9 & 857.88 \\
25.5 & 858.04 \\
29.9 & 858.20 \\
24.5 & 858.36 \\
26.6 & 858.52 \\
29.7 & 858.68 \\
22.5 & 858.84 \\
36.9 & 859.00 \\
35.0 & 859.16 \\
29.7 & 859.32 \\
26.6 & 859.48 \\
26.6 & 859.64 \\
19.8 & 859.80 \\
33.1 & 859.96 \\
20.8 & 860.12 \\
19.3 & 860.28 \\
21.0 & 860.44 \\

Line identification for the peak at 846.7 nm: [N II] 6583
